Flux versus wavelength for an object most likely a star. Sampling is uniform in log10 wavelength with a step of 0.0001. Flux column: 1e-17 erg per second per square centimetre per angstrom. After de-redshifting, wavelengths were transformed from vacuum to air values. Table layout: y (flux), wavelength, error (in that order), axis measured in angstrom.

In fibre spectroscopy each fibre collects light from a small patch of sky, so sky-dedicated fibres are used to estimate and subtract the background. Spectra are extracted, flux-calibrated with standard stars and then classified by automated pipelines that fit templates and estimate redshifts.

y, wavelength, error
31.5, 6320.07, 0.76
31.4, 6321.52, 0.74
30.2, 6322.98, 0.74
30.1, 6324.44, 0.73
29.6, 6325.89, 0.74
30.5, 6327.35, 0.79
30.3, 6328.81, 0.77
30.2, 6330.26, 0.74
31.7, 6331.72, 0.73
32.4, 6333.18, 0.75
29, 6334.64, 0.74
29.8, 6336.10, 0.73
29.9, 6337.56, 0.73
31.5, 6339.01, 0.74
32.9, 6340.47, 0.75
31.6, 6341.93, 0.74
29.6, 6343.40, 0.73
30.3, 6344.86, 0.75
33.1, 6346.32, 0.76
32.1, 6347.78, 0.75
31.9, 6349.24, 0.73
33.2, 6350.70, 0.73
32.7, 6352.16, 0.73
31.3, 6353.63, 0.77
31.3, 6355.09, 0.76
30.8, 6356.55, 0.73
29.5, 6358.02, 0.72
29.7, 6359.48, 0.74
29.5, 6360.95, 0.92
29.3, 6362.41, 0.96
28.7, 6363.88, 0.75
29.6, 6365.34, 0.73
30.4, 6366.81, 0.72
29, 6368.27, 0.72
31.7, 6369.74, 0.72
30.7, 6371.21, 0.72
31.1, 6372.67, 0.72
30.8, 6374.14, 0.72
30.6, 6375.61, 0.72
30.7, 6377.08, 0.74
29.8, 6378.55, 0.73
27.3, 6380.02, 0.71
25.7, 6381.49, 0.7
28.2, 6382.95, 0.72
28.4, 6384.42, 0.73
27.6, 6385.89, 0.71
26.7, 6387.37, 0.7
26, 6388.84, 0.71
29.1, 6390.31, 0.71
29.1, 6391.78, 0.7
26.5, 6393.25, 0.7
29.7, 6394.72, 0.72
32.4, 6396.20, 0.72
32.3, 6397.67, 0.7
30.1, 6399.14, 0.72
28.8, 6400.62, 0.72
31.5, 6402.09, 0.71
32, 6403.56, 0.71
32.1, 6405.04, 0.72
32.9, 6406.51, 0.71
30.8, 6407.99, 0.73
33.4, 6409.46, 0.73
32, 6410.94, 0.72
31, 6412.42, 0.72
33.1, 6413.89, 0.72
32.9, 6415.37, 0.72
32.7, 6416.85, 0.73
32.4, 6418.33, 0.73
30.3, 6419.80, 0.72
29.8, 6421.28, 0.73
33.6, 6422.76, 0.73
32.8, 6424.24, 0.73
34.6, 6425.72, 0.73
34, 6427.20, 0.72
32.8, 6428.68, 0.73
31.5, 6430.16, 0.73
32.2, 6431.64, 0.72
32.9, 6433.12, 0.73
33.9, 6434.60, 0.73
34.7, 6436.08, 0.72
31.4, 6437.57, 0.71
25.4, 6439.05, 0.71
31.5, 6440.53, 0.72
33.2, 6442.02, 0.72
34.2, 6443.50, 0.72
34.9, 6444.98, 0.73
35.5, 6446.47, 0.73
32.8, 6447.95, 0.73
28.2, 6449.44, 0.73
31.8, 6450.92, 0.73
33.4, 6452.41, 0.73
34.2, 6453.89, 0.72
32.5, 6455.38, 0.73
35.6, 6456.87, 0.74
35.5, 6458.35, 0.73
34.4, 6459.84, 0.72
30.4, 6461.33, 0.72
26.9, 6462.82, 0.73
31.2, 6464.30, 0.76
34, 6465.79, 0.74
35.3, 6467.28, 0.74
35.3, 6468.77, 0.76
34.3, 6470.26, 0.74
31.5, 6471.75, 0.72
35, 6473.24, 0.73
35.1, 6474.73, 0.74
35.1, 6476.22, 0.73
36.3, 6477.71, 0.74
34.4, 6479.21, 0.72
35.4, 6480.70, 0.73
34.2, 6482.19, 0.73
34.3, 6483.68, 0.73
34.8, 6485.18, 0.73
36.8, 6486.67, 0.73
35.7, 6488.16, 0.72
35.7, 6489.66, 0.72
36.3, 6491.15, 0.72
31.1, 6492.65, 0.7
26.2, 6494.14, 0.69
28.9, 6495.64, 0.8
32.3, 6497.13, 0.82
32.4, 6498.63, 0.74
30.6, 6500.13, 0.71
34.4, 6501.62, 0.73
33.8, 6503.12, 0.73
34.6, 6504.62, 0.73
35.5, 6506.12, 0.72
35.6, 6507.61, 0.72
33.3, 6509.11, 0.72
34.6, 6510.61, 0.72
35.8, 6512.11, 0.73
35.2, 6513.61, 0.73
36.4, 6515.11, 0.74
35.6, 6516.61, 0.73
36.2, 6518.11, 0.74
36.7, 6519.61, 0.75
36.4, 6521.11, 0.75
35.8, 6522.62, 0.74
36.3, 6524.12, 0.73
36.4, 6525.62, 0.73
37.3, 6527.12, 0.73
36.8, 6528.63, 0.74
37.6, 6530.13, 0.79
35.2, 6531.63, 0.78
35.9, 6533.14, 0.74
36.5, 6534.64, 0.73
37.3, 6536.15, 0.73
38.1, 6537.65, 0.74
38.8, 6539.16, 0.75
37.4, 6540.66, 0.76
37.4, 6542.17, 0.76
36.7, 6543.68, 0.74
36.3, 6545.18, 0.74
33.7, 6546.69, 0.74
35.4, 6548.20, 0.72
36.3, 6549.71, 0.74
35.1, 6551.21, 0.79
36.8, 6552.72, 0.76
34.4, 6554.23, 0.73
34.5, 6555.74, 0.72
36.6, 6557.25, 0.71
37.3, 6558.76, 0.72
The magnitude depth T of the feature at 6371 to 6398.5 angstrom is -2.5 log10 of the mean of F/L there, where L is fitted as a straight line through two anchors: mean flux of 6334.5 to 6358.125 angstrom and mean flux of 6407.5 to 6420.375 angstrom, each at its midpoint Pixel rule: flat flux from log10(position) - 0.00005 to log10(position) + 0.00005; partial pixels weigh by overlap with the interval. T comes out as 0.10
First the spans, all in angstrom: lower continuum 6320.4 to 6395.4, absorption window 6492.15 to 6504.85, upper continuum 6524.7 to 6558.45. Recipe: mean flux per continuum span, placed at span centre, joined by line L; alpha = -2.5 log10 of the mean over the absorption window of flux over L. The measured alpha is 0.11 mag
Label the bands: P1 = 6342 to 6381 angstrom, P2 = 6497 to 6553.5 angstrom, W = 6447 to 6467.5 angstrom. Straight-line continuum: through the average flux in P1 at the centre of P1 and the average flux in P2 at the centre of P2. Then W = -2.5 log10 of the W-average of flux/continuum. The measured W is 0.034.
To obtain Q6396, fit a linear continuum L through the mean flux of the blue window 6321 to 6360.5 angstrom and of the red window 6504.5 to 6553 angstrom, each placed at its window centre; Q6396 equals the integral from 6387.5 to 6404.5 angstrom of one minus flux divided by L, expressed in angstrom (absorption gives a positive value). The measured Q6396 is 1.5 angstrom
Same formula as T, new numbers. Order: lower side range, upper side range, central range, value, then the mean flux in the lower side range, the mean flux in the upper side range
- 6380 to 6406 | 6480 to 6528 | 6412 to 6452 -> -0.05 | 29.2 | 34.5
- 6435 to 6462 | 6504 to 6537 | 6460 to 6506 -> 0.03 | 32.8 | 36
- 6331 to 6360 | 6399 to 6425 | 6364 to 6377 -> 0.04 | 31.2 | 31.8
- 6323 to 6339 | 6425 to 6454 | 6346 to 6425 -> 0.03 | 30.4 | 32.6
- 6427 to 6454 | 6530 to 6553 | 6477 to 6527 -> 0.01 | 32.5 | 36.5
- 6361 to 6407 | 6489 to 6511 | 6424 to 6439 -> -0.06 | 29.6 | 33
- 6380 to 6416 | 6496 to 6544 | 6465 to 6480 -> -0.04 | 30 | 35.7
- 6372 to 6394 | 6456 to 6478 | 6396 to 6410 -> -0.07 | 28.5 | 33.7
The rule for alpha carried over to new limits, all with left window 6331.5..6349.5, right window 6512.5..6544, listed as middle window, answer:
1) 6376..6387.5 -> 0.15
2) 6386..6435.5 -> 0.06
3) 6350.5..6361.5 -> 0.03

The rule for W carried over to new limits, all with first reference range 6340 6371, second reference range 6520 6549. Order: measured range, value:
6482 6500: 0.07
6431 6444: 0.04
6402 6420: 0.02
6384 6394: 0.16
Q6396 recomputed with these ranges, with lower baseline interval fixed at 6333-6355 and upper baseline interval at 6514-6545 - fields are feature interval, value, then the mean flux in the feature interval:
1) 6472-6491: 0.09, 35.2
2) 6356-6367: 0.78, 29.6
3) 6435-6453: 1.05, 32.3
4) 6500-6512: 0.57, 34.3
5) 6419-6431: 0.46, 32.4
